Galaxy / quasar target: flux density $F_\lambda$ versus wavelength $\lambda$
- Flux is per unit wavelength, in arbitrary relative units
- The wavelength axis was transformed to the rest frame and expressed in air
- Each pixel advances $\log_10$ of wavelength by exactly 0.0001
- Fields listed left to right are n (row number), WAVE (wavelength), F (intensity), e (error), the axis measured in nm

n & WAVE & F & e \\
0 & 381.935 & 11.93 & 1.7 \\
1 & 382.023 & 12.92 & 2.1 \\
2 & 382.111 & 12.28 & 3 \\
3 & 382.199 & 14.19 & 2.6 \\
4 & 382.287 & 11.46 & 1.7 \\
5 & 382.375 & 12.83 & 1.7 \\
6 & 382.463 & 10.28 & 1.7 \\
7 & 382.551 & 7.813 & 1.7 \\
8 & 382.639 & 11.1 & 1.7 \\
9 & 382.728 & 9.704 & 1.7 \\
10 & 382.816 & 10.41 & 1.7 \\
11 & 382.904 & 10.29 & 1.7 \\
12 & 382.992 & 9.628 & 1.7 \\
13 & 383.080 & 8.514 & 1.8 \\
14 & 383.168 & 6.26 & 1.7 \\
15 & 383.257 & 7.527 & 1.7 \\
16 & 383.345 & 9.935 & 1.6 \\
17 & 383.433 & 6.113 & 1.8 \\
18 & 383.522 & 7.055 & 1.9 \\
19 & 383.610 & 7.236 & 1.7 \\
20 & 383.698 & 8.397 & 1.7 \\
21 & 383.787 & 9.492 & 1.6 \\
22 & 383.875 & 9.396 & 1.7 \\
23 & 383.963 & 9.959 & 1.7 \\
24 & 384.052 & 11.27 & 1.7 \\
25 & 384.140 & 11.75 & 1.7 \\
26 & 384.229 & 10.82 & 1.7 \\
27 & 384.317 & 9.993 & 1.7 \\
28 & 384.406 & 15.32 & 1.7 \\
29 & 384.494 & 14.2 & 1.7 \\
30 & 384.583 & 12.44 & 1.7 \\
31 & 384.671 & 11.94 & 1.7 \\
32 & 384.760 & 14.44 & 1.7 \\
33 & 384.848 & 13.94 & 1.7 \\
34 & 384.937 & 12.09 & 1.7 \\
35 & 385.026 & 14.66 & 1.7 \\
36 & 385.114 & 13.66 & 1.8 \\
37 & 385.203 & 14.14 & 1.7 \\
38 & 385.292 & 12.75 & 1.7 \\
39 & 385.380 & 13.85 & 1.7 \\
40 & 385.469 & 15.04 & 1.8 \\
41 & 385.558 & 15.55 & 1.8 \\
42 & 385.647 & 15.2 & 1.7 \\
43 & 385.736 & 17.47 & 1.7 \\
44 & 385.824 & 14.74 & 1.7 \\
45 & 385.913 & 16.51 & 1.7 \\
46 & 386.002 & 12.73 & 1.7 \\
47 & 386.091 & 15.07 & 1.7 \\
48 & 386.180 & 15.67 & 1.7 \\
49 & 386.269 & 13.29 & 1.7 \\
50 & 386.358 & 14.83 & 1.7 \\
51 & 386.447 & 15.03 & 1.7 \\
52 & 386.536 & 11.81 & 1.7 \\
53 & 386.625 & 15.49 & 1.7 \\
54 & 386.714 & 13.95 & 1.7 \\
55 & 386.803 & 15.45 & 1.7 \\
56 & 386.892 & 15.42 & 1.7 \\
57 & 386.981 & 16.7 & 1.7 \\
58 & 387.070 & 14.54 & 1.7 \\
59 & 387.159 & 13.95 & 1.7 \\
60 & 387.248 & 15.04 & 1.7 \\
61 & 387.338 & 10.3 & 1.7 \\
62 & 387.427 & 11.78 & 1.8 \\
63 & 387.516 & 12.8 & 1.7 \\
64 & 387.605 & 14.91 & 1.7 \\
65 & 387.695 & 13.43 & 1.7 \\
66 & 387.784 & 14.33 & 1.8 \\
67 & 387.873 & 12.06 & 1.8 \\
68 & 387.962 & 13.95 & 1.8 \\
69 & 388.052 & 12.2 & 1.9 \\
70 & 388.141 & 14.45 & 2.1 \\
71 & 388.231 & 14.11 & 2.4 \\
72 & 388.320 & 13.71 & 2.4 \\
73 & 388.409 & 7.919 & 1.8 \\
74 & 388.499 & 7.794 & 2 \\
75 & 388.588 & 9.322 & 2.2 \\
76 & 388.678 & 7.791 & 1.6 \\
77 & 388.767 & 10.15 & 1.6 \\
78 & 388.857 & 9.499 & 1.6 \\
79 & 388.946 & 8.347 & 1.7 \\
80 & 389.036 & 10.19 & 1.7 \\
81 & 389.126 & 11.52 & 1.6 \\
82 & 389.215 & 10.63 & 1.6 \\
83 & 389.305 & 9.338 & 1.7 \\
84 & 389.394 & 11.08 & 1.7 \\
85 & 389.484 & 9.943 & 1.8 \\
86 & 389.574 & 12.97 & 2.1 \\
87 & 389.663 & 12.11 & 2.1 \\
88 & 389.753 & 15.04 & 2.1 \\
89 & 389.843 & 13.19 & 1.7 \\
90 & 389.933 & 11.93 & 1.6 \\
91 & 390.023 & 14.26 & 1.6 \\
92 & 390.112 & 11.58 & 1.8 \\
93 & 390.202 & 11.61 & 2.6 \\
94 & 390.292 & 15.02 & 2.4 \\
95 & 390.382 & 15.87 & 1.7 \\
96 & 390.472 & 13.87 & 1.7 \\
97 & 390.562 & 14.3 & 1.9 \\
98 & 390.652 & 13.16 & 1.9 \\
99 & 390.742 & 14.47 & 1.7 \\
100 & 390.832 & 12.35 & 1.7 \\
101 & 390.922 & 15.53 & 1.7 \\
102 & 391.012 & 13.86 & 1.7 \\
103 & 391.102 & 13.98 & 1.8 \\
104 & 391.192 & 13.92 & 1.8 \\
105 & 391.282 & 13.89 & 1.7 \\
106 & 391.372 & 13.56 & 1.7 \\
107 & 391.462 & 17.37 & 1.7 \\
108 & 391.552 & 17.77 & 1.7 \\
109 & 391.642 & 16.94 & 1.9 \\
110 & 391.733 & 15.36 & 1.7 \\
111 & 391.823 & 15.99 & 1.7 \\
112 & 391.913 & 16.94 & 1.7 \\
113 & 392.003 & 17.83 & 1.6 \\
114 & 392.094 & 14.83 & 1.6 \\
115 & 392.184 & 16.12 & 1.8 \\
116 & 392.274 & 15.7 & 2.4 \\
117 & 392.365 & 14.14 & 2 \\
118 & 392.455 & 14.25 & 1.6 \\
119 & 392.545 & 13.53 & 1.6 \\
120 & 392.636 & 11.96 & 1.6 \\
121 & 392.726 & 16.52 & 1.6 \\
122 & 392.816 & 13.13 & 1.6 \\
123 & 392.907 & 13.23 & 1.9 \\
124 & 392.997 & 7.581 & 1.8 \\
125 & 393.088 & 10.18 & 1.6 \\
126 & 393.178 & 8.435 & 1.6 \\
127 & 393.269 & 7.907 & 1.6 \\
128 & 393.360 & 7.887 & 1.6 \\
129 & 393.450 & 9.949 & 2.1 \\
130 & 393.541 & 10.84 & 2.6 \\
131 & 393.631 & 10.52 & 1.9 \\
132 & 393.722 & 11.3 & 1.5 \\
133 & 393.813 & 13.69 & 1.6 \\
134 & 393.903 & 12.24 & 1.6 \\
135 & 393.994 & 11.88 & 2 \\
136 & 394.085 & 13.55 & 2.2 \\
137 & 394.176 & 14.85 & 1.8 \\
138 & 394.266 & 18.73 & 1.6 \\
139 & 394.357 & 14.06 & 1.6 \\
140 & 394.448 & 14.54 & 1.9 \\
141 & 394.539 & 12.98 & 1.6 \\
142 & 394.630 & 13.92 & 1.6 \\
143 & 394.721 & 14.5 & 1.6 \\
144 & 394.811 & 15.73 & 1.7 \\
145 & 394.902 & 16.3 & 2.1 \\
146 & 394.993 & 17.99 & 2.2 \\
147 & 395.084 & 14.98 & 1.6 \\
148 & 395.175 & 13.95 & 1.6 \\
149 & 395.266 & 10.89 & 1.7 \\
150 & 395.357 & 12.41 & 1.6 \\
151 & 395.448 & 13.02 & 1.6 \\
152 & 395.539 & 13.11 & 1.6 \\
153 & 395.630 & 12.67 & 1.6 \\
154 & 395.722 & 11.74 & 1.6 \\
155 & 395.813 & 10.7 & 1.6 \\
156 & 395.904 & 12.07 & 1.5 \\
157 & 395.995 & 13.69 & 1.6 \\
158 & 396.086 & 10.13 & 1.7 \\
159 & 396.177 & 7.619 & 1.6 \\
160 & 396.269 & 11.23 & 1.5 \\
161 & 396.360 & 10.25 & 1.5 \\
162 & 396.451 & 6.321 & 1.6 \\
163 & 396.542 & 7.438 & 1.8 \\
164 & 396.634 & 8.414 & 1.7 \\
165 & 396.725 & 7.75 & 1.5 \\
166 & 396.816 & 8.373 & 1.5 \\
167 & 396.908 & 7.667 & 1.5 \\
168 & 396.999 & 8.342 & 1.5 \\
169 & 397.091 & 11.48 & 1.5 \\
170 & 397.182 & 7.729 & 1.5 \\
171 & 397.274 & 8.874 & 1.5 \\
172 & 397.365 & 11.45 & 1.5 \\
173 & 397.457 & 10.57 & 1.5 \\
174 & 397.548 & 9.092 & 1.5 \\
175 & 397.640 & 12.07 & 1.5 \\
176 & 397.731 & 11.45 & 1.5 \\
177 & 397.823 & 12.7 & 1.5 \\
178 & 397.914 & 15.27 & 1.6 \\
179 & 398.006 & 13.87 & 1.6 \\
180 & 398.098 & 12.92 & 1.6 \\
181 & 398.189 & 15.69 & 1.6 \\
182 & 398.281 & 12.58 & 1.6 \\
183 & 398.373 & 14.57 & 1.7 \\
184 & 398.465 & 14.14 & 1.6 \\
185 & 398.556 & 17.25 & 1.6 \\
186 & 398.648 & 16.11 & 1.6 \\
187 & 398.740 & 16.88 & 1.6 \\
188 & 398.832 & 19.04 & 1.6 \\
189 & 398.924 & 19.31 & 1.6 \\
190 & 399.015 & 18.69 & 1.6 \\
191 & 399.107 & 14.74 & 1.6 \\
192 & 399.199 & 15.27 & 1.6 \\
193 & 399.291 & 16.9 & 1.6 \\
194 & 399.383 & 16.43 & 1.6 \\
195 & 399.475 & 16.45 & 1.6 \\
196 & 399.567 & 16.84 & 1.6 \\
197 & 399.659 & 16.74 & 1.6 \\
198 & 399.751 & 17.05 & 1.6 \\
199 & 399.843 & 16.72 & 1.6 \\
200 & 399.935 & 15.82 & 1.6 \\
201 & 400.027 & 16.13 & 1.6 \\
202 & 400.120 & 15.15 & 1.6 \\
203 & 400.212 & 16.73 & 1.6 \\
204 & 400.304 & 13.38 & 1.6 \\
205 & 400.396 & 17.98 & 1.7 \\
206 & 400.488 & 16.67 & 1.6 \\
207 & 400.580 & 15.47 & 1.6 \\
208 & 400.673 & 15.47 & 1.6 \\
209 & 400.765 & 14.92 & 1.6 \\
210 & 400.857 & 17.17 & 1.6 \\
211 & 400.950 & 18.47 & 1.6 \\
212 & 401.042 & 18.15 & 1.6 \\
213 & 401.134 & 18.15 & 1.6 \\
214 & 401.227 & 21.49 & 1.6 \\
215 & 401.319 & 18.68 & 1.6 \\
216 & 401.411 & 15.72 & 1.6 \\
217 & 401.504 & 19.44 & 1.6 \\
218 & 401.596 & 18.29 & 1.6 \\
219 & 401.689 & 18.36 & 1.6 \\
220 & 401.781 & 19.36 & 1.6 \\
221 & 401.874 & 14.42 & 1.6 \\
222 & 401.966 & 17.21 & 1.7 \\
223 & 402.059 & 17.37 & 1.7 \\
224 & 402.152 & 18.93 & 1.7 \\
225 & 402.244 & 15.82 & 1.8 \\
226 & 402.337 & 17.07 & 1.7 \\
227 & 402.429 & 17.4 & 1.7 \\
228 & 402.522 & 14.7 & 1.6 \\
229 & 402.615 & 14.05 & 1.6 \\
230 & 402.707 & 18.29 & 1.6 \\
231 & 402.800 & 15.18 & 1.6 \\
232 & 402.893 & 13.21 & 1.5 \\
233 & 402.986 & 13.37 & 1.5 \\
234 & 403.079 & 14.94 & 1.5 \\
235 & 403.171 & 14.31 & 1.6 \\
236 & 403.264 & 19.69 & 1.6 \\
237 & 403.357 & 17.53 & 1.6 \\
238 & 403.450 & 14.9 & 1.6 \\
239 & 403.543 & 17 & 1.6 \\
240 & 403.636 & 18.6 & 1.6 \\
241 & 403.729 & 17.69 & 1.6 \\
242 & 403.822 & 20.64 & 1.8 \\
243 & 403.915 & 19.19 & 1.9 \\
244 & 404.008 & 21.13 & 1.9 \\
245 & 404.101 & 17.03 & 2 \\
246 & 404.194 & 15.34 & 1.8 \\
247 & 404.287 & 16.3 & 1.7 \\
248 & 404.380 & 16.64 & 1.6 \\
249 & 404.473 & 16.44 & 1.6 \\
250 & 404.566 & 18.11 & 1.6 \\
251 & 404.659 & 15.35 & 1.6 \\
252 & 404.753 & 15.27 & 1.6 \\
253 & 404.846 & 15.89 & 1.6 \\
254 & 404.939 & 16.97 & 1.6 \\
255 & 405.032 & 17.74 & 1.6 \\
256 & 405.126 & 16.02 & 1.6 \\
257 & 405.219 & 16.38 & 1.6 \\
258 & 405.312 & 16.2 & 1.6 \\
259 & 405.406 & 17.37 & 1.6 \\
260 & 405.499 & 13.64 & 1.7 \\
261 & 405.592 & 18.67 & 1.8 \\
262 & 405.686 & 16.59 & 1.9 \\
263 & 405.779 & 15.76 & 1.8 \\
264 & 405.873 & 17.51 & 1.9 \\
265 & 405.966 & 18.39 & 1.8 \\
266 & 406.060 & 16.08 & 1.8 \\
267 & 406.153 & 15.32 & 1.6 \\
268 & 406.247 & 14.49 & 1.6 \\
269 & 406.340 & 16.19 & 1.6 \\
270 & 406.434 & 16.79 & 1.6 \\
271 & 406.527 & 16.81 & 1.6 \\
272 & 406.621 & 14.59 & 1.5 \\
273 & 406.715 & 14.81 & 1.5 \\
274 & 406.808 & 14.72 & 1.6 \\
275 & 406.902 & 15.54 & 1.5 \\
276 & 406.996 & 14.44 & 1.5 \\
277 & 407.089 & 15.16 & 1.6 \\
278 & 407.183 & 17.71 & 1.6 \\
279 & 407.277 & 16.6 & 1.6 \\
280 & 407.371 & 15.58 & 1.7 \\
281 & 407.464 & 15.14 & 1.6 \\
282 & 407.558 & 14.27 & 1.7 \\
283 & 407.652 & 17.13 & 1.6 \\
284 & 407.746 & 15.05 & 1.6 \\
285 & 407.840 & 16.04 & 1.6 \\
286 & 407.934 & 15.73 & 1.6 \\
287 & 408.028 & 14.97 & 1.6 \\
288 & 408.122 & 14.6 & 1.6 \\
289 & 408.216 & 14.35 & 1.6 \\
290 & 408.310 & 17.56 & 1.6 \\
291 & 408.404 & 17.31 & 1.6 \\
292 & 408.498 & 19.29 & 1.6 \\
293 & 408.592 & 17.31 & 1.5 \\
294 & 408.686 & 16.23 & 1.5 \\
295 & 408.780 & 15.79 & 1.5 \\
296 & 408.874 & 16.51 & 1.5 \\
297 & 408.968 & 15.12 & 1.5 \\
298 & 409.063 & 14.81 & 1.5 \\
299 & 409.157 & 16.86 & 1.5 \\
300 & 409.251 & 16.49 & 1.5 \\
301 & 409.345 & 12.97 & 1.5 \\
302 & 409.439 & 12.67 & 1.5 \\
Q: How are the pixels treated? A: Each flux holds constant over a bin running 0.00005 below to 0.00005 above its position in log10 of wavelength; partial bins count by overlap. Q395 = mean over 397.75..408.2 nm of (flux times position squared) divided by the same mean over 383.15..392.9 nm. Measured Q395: 1.35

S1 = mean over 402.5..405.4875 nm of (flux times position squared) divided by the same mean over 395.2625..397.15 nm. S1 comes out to 1.7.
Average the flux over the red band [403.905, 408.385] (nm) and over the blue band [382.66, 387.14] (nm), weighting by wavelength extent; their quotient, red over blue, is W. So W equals 1.3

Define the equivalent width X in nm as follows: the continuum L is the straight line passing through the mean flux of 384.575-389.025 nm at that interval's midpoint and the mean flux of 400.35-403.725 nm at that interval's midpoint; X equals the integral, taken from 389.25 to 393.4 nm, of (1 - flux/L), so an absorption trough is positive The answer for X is 0.25 nm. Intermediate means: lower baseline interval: 13.3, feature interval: 13.5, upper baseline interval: 16.9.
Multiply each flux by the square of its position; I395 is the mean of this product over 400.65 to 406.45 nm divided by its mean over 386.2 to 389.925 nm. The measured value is 1.47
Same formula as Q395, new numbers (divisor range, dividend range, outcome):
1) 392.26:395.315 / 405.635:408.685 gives 1.32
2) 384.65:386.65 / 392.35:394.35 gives 0.88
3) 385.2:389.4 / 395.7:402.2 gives 1.17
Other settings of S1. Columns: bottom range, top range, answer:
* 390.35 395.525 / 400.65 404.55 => 1.31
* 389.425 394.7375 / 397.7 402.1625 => 1.27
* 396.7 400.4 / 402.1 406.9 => 1.21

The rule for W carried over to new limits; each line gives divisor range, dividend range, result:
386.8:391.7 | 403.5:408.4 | 1.27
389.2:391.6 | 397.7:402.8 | 1.22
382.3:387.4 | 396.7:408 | 1.28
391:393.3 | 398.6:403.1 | 1.19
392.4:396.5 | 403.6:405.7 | 1.38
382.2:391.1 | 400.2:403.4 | 1.36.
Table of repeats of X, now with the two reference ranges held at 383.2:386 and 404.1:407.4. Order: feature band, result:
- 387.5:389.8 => 0.249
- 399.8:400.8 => -0.049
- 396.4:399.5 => 0.407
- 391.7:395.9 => 0.178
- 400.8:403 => -0.244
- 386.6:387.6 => -0.120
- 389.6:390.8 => -0.030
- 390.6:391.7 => -0.110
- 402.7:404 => -0.092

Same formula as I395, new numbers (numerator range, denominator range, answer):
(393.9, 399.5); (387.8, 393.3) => 1.04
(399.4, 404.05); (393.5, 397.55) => 1.48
